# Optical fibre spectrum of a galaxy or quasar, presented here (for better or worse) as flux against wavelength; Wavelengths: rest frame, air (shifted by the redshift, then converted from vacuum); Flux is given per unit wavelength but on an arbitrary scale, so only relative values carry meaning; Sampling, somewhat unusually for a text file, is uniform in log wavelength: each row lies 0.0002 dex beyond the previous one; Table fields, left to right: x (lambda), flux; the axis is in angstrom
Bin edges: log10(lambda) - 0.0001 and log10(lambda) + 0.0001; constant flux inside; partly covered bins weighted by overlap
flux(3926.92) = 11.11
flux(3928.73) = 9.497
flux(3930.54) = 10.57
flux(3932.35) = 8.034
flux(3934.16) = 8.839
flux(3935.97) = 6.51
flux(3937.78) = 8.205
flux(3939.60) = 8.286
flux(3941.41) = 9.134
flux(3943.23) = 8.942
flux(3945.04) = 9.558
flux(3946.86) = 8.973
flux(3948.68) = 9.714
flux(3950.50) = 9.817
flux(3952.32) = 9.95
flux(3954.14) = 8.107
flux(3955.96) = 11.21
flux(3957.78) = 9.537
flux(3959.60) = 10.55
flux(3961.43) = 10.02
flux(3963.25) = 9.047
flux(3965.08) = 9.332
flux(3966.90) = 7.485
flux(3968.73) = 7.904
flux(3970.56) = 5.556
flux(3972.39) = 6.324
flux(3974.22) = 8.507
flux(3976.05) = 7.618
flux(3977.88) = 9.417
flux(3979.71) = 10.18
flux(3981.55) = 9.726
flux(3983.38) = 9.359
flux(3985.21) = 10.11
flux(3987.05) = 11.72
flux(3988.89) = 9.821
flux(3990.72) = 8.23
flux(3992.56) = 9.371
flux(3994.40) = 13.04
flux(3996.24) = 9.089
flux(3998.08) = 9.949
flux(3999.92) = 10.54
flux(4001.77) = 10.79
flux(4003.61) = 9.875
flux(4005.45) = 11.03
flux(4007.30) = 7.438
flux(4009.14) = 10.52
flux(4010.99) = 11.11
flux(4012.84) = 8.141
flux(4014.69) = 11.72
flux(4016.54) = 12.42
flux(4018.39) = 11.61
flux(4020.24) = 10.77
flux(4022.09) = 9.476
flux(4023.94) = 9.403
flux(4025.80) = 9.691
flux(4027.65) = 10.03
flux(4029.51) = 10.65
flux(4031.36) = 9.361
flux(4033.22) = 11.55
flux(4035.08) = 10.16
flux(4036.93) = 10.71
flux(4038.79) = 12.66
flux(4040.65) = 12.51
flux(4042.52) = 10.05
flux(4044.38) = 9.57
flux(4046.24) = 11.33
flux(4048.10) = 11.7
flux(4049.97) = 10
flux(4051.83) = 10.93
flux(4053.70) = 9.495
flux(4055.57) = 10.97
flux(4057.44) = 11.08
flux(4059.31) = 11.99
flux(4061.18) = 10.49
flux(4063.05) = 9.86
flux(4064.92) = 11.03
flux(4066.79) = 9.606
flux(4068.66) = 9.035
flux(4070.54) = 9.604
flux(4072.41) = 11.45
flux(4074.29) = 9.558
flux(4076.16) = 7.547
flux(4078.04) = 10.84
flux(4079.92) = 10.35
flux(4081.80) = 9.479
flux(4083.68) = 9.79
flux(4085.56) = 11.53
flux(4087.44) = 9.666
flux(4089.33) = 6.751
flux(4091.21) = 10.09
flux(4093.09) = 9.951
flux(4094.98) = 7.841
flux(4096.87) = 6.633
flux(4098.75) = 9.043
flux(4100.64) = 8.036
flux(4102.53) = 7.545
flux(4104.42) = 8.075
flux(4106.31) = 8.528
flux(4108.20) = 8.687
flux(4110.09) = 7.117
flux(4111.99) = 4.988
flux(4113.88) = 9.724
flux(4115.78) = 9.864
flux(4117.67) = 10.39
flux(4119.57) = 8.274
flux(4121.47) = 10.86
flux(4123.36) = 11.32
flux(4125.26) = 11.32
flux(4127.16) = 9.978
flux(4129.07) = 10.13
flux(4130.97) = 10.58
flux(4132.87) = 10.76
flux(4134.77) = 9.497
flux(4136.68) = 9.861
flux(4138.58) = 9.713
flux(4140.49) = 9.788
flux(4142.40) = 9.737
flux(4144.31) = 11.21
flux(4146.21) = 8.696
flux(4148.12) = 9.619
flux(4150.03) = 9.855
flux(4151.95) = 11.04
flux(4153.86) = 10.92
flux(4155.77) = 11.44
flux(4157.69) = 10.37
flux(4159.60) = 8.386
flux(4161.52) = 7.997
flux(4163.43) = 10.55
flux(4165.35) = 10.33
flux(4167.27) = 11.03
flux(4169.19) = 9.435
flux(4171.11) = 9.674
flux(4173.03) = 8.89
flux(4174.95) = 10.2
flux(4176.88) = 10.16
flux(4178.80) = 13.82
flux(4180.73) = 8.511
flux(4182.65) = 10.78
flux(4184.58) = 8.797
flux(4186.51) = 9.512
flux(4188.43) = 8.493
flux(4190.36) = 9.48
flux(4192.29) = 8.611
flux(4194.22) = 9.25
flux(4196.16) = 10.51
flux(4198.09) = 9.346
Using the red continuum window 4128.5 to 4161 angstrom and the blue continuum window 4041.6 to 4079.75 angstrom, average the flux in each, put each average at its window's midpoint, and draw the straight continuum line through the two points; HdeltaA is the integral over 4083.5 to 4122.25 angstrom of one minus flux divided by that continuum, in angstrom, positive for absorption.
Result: 5.6 angstrom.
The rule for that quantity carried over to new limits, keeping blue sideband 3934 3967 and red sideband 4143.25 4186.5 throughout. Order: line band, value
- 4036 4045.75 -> -1.6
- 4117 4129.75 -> -0.6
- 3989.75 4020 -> -3.0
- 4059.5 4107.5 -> 1.9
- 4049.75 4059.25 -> -1.1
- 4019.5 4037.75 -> -1.3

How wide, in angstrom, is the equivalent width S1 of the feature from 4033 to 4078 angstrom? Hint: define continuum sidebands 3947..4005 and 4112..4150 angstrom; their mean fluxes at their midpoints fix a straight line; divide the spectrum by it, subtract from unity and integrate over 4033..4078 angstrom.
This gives -3.89 angstrom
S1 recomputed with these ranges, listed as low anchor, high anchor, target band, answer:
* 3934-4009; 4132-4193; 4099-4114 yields 3.0 angstrom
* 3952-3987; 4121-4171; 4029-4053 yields -3.5 angstrom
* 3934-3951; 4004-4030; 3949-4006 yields 0.2 angstrom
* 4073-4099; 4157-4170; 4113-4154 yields -2.5 angstrom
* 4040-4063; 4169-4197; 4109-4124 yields 1.8 angstrom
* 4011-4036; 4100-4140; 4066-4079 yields 0.2 angstrom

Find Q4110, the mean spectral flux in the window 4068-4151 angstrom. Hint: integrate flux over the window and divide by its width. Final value 9.4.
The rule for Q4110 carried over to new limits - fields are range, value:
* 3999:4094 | 10.3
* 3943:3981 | 8.95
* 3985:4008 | 10.1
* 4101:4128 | 9.03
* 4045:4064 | 10.8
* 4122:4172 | 10.1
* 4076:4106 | 8.97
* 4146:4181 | 10.1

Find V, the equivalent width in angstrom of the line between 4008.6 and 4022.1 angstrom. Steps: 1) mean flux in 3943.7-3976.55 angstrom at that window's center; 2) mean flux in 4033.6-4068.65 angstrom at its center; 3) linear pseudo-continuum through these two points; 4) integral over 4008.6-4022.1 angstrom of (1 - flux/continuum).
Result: -1.1 angstrom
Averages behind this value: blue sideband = 8.86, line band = 10.8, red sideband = 10.8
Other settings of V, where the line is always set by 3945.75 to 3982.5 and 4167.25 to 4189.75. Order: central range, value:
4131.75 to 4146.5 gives -0.38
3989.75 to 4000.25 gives -1.06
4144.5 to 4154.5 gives -0.33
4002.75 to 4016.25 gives -1.39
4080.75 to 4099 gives 0.80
